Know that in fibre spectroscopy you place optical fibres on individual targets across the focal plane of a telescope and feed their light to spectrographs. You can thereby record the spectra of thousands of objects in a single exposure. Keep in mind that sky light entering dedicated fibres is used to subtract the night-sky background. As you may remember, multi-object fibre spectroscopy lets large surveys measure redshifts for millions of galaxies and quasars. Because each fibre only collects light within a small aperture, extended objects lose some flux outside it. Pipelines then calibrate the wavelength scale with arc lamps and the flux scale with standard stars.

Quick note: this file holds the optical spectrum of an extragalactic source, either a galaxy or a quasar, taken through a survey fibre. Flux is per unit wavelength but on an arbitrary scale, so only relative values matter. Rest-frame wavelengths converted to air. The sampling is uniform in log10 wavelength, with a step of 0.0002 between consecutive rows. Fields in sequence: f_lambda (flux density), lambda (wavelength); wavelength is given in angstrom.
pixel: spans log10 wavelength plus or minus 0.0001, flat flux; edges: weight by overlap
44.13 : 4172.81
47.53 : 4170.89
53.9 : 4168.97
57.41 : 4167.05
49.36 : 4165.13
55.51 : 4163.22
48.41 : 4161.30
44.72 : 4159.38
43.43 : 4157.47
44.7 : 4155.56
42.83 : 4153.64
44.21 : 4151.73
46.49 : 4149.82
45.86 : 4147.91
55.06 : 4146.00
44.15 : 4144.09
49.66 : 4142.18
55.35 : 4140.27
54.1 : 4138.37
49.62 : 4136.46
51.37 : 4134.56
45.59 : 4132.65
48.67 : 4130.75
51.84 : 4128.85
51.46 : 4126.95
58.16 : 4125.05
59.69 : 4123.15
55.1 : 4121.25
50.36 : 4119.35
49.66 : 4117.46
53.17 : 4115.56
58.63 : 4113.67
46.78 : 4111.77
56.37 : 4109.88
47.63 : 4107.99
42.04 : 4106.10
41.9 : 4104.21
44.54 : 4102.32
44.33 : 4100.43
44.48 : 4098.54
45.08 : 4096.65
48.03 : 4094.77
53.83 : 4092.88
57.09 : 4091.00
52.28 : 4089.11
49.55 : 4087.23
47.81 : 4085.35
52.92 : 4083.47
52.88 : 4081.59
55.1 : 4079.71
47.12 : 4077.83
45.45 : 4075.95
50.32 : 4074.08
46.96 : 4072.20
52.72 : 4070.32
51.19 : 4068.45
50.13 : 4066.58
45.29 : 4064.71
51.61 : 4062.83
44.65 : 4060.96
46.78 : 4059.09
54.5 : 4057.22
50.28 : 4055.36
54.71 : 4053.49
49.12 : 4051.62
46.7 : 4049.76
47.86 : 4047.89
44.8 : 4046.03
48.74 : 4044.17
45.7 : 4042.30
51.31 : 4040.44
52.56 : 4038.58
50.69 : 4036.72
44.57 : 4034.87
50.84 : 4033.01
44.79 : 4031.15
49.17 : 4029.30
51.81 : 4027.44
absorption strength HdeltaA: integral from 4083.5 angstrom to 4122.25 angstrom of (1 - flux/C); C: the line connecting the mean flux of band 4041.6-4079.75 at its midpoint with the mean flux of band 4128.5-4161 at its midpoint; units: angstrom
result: -0.9 angstrom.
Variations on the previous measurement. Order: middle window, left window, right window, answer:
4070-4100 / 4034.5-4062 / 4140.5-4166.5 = -0.89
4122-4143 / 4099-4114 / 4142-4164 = -2.37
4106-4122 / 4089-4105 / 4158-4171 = -0.97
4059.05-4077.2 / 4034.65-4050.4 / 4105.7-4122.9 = 0.35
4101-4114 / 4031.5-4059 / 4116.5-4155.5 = 0.60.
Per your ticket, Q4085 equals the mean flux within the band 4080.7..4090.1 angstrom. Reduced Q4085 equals 51.1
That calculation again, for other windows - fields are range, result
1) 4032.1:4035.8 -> 47.8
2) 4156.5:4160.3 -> 44.2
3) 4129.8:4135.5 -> 48.5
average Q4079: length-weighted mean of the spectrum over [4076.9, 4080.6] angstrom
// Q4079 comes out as 51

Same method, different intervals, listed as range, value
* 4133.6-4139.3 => 51.6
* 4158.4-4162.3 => 46.6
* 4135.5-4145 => 50.6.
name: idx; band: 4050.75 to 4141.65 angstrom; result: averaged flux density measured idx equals 50.3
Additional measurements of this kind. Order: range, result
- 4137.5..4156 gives 48.3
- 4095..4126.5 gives 49.9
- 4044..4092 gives 49.9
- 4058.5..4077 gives 48.5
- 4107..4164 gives 50.3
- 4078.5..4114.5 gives 49.5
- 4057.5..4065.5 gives 47.7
